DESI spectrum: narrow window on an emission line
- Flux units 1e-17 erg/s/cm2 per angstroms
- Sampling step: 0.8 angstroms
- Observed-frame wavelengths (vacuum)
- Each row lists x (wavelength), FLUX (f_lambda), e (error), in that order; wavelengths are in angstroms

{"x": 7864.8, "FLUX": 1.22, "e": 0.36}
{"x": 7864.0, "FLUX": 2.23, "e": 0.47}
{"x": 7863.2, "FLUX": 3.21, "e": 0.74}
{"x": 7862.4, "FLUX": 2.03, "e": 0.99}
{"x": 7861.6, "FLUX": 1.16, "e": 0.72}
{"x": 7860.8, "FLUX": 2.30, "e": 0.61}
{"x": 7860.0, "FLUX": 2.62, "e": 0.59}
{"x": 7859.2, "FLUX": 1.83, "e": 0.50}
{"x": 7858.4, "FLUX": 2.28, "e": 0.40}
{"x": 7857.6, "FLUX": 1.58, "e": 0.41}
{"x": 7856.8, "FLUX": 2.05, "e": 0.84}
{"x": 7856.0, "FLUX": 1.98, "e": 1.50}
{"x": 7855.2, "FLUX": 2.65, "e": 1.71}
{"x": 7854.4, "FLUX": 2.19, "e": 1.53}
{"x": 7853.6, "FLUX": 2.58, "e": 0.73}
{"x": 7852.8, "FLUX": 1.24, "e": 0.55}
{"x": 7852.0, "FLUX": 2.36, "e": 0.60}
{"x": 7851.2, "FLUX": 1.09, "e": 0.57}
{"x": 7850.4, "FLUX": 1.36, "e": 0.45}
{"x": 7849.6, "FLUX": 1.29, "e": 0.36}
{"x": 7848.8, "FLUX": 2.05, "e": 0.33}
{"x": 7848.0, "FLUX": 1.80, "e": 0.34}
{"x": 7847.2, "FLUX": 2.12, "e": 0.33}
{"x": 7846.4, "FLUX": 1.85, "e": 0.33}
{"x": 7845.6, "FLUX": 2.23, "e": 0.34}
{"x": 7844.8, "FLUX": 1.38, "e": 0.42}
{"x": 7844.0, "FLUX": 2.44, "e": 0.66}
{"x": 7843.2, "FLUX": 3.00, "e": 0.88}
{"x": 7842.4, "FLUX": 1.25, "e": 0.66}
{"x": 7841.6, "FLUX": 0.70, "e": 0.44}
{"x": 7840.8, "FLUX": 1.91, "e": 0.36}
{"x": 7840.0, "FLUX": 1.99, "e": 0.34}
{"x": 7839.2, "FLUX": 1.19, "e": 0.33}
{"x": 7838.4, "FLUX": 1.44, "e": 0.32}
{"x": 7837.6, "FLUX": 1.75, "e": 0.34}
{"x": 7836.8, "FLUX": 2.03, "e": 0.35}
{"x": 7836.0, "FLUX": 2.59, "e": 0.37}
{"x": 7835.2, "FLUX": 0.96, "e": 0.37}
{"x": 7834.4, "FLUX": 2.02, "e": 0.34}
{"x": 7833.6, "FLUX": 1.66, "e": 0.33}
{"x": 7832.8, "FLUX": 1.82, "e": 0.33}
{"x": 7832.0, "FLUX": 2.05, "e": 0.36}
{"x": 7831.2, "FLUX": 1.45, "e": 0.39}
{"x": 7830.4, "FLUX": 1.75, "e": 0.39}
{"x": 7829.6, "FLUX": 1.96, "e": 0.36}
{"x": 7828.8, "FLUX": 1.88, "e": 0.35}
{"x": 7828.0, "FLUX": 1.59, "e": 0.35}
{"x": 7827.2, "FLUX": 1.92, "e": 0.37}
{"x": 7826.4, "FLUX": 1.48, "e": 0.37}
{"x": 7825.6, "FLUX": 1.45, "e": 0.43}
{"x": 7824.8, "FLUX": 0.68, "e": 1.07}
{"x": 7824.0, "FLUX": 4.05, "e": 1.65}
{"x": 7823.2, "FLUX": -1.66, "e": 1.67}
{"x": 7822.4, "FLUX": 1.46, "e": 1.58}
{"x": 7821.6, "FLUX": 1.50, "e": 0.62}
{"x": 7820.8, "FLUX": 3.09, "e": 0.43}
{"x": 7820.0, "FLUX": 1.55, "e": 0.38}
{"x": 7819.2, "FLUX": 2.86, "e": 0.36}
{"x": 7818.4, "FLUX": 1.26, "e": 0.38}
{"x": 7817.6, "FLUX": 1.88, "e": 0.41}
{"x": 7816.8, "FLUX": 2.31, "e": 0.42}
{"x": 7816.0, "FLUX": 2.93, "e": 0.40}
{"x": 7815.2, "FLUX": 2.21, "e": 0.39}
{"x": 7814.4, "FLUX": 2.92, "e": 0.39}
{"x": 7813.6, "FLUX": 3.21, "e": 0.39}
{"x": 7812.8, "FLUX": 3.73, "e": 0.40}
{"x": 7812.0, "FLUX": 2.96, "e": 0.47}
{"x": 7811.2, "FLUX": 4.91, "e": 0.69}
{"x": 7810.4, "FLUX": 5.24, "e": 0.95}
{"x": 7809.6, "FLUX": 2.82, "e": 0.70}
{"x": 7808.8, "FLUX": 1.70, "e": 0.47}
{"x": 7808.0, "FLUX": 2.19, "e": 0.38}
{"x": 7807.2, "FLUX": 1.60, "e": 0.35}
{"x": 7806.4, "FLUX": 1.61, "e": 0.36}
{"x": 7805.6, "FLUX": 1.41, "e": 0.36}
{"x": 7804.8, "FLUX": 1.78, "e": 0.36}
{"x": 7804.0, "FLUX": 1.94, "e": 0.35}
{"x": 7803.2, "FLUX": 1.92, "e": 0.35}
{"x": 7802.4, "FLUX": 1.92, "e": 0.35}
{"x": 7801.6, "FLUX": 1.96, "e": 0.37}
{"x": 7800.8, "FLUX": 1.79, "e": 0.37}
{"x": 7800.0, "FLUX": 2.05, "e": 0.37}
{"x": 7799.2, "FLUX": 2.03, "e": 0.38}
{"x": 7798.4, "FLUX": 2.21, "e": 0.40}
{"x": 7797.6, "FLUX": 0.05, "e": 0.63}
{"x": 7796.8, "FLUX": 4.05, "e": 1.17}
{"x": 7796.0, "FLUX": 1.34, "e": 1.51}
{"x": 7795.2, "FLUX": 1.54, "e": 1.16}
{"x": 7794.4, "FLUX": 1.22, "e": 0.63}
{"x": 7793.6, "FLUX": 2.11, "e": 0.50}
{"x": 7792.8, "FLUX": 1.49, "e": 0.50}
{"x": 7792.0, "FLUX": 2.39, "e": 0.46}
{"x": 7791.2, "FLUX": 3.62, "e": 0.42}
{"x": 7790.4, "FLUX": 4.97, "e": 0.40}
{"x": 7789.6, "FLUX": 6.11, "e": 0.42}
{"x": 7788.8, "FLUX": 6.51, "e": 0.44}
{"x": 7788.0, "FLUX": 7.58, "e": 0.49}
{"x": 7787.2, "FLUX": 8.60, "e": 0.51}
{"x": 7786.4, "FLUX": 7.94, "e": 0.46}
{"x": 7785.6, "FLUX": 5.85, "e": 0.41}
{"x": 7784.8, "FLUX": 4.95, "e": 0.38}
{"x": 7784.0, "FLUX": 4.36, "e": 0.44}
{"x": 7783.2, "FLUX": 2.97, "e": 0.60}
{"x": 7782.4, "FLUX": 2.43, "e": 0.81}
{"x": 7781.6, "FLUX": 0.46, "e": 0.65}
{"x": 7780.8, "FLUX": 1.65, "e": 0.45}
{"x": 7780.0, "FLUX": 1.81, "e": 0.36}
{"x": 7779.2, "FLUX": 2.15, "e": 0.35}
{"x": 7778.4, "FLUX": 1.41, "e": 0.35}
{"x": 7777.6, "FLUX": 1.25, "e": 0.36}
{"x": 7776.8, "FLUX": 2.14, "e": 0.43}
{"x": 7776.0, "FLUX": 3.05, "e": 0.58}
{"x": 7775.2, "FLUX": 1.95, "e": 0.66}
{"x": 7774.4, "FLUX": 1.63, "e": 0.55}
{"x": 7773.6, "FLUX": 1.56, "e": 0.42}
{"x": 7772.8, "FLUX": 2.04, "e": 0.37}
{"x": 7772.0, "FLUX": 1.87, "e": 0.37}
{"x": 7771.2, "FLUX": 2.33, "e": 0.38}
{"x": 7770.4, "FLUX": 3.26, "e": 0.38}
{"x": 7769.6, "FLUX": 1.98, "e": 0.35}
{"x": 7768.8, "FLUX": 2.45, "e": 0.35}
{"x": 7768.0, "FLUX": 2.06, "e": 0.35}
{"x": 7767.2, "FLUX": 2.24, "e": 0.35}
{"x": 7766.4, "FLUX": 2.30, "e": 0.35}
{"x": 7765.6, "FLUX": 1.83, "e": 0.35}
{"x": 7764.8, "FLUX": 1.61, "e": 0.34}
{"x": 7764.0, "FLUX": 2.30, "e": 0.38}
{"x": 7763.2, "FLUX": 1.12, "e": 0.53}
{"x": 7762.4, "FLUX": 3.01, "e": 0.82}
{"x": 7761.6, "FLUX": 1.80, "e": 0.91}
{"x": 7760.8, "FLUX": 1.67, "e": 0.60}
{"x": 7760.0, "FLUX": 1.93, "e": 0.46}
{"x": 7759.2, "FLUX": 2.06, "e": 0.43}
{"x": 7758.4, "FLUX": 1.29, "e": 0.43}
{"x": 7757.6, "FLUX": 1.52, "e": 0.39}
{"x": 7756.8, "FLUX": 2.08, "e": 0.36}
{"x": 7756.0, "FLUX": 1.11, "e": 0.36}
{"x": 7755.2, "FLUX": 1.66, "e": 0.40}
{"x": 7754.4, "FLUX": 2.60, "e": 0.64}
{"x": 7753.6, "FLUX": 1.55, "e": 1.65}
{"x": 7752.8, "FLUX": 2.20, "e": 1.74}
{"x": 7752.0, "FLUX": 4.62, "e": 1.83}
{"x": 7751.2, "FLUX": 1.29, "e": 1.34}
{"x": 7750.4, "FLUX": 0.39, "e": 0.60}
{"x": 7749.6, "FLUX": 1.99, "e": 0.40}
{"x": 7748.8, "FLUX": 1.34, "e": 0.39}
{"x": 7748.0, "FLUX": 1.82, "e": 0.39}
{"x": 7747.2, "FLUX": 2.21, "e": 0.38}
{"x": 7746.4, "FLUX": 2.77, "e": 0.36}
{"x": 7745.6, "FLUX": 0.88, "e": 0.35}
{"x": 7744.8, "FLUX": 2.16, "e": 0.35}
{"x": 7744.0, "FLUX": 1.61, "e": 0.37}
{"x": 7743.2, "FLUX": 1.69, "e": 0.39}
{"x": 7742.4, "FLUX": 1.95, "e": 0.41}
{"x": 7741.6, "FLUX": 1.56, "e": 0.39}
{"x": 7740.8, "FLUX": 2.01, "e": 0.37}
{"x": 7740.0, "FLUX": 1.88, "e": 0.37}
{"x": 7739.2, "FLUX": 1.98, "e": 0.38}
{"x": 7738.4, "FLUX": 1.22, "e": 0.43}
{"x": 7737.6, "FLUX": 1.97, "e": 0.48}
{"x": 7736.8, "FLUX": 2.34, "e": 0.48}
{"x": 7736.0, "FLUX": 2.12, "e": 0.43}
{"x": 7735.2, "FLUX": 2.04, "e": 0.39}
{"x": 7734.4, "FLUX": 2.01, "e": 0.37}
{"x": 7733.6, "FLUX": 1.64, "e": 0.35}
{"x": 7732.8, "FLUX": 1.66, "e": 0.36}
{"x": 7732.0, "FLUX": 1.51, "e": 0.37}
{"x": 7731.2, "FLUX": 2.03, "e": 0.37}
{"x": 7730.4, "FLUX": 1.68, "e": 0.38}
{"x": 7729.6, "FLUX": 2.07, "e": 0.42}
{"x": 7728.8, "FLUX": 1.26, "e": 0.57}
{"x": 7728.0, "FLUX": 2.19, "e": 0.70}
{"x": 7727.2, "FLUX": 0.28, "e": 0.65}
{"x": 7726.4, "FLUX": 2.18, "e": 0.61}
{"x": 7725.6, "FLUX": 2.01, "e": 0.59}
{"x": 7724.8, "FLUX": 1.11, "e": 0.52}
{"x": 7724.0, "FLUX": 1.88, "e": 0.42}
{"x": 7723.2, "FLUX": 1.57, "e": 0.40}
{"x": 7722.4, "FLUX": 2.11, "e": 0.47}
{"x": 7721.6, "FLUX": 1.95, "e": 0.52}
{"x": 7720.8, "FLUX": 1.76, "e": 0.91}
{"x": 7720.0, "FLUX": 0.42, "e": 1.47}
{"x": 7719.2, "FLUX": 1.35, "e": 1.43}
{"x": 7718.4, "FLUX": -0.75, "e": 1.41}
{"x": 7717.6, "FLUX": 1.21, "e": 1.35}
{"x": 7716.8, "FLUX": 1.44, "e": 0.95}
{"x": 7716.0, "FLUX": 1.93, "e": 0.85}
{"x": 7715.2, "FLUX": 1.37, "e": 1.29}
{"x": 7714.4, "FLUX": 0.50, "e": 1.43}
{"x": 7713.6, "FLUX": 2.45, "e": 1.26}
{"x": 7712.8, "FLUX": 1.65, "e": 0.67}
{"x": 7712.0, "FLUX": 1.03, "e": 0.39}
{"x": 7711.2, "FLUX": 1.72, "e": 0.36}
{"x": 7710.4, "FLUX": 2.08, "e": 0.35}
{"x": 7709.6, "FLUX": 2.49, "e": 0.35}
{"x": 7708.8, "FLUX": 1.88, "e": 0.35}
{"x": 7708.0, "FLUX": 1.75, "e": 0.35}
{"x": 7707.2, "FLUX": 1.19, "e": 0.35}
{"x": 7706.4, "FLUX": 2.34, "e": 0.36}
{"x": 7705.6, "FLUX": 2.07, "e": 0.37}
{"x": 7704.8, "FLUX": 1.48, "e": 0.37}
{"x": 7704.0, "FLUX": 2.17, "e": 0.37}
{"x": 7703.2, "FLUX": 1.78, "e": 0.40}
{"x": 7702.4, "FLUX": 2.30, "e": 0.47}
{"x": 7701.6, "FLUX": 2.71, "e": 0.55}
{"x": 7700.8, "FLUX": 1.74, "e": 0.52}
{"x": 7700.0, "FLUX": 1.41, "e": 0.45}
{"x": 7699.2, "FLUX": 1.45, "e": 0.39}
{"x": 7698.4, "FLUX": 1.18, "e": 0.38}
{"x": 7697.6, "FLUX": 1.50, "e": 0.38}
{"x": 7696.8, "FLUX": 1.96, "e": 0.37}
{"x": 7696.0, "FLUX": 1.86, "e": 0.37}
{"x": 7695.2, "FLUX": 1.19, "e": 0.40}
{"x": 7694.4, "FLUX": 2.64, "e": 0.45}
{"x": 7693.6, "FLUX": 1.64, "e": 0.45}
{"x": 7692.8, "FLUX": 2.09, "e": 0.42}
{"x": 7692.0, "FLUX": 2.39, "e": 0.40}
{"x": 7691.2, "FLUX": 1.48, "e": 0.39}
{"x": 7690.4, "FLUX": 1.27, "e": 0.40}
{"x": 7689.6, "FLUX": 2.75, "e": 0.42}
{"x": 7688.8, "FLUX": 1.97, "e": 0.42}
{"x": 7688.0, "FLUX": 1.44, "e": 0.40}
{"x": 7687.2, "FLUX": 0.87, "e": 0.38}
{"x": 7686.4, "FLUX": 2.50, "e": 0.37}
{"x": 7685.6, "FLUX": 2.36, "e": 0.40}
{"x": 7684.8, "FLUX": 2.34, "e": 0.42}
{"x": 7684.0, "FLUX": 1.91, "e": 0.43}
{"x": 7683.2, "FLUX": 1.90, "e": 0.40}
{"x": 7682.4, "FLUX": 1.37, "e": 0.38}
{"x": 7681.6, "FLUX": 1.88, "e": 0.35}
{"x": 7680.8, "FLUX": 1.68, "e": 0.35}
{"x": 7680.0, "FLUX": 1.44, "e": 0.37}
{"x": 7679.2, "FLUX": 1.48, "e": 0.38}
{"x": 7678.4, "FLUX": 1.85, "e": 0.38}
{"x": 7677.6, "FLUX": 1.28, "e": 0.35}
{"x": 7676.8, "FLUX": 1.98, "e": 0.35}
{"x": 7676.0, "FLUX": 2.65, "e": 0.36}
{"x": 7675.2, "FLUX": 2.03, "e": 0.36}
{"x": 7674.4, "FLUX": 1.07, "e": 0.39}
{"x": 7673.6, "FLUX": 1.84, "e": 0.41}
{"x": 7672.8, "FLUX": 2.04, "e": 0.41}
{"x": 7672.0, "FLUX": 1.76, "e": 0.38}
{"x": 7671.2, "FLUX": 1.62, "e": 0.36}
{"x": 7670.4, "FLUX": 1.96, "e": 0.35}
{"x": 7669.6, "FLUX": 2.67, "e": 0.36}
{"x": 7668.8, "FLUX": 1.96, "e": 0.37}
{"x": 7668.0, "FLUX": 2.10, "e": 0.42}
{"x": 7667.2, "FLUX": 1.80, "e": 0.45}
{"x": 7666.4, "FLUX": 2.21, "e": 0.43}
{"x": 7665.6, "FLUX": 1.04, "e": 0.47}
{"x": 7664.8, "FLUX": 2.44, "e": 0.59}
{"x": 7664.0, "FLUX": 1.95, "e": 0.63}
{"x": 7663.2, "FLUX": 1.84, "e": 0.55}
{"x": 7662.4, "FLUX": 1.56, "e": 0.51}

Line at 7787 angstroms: H-alpha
